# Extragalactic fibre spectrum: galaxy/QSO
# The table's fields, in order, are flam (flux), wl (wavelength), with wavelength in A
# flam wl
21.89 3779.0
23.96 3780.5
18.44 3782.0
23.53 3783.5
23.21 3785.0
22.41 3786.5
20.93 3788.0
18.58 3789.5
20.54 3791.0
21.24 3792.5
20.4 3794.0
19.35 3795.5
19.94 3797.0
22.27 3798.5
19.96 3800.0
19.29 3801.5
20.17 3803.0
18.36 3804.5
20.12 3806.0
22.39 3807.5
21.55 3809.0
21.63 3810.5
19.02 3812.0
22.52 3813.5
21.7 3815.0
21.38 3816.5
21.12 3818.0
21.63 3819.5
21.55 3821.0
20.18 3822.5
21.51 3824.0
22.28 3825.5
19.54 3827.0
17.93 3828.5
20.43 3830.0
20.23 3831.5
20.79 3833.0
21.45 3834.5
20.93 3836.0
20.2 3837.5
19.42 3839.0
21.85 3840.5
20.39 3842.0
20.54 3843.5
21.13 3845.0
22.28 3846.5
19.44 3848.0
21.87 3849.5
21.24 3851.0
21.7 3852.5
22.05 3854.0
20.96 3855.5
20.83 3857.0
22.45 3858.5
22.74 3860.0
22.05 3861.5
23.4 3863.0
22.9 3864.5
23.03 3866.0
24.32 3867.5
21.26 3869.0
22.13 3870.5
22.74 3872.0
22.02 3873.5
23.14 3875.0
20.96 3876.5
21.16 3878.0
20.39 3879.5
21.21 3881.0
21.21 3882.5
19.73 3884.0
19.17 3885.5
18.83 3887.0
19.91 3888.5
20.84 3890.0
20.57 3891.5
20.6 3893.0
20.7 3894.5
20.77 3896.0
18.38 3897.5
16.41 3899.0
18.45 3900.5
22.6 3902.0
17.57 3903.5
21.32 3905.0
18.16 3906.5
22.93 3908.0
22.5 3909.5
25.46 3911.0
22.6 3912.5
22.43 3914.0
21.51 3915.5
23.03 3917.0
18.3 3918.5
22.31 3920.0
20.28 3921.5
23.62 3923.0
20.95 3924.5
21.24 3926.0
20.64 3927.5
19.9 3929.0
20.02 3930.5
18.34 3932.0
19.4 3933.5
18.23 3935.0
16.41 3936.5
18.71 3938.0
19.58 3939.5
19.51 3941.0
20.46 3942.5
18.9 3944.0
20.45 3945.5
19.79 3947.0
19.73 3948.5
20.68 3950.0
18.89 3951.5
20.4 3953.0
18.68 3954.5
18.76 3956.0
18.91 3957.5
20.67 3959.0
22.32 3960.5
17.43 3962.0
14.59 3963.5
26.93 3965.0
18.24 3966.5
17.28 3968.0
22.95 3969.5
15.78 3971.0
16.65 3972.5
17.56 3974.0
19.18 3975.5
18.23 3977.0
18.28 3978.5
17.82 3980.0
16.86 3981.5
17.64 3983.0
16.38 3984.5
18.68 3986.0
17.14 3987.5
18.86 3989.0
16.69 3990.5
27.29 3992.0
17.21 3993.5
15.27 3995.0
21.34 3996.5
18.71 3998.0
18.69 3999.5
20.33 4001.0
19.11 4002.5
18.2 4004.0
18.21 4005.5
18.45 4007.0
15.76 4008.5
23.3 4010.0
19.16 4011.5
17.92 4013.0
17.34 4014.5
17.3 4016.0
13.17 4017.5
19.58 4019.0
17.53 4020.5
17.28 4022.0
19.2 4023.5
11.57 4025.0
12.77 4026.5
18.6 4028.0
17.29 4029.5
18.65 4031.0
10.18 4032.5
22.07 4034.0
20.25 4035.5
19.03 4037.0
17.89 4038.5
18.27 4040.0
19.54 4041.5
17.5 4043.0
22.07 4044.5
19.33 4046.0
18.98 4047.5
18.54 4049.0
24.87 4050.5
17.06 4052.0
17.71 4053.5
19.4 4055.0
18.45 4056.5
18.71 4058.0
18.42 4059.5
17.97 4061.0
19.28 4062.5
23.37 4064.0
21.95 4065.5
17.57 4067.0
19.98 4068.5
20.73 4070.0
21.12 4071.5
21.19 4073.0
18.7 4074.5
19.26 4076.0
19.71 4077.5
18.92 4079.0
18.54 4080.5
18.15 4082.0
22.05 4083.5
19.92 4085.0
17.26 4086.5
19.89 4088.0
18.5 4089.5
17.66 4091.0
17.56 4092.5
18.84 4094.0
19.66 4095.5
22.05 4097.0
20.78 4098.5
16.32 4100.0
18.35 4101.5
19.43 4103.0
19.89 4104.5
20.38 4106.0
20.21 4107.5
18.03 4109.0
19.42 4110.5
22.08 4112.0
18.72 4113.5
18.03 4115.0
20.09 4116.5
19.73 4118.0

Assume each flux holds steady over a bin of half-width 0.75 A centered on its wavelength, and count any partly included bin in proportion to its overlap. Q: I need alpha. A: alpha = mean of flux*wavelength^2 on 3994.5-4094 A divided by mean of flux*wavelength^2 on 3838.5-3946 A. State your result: 0.97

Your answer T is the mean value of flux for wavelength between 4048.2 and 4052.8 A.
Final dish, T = 20.1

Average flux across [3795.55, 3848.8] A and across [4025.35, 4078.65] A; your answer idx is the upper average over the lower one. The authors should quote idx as 0.92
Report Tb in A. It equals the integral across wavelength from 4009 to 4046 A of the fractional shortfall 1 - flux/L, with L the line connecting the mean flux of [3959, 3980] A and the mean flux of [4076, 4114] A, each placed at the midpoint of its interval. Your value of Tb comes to 2.4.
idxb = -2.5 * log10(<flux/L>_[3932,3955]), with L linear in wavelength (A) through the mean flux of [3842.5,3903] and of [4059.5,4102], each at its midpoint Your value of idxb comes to 0.069 mag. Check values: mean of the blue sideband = 21.1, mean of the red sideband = 19.5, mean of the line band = 19.3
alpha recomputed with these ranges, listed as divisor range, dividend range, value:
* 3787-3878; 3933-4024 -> 0.96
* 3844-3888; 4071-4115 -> 1.01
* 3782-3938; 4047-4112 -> 1.04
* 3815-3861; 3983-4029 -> 0.93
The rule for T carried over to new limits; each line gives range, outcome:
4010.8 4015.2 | 18.1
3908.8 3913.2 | 23.5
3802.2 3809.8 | 20.5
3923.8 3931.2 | 20.6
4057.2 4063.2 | 18.6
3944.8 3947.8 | 20.1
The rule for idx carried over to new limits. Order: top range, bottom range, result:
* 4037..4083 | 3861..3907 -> 0.93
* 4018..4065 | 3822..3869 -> 0.86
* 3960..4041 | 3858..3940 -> 0.87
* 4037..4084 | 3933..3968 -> 1.00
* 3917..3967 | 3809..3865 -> 0.94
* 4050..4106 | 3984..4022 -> 1.05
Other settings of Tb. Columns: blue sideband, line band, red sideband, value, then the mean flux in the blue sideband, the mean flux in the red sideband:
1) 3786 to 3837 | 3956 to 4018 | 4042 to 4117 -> 3.96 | 20.7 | 19.5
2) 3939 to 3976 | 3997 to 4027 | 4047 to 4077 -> 2.73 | 19.4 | 19.7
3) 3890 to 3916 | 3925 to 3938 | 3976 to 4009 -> 0.49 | 20.8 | 18.4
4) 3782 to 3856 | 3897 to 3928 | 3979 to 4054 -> -2.20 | 20.9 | 18.3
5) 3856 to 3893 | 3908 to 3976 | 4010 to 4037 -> -1.48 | 21.5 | 17.3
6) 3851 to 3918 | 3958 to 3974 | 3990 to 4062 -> 0.35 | 21.3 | 18.4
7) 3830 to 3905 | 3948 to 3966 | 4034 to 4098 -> 0.44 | 21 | 19.5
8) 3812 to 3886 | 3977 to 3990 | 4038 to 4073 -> 1.58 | 21.3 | 19.6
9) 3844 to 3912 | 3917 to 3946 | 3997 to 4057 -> 0.30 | 21.2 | 18.2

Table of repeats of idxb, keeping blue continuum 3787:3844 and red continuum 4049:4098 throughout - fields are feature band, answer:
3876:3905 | 0.02 mag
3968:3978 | 0.09 mag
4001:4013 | 0.05 mag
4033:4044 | 0.03 mag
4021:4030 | 0.22 mag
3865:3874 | -0.11 mag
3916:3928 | -0.06 mag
